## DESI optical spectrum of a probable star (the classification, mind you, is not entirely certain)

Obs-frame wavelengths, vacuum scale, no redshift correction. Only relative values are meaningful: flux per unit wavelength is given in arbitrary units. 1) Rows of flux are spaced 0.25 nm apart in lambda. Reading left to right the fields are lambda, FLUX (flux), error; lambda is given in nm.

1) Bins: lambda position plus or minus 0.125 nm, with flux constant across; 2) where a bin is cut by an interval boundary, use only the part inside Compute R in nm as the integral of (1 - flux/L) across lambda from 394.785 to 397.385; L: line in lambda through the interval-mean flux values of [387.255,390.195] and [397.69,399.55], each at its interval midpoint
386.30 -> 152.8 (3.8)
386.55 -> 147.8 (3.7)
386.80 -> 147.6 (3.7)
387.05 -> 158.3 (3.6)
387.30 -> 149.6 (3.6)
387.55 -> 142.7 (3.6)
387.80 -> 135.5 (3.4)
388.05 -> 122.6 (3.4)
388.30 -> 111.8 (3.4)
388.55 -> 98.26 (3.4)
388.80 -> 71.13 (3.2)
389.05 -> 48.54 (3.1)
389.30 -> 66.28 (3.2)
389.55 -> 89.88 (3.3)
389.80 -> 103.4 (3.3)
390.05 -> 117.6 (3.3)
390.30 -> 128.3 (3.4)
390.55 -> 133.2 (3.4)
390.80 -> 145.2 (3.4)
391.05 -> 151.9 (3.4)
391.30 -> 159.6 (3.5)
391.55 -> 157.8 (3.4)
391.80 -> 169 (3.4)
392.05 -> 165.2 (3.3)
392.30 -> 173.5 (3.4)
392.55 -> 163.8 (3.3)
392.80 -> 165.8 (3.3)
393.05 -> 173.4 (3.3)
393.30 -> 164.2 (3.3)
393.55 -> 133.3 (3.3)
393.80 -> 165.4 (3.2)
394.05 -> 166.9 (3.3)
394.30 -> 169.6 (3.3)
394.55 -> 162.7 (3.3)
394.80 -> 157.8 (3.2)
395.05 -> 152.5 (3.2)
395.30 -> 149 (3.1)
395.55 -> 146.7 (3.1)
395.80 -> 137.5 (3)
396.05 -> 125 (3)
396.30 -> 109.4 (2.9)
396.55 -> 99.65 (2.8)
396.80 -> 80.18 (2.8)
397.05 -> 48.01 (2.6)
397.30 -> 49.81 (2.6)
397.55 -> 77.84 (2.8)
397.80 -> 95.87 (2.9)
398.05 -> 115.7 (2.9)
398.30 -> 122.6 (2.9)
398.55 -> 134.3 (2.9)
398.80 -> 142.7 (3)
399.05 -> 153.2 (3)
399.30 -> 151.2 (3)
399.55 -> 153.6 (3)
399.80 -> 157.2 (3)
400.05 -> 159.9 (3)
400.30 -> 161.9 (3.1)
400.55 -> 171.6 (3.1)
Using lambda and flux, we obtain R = 0.23 nm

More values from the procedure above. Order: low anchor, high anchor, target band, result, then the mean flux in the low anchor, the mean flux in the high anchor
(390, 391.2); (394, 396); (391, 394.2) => -0.40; 137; 154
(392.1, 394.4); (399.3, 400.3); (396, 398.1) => 0.96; 164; 157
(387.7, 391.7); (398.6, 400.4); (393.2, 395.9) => -0.43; 115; 153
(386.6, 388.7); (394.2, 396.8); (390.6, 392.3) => -0.29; 133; 138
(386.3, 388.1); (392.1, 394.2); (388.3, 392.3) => 0.87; 145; 163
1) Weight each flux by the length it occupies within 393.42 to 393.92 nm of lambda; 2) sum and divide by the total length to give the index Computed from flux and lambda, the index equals 149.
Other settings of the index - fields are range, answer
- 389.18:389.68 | 78.5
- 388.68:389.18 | 59.8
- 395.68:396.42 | 124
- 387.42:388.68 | 122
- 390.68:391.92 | 157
